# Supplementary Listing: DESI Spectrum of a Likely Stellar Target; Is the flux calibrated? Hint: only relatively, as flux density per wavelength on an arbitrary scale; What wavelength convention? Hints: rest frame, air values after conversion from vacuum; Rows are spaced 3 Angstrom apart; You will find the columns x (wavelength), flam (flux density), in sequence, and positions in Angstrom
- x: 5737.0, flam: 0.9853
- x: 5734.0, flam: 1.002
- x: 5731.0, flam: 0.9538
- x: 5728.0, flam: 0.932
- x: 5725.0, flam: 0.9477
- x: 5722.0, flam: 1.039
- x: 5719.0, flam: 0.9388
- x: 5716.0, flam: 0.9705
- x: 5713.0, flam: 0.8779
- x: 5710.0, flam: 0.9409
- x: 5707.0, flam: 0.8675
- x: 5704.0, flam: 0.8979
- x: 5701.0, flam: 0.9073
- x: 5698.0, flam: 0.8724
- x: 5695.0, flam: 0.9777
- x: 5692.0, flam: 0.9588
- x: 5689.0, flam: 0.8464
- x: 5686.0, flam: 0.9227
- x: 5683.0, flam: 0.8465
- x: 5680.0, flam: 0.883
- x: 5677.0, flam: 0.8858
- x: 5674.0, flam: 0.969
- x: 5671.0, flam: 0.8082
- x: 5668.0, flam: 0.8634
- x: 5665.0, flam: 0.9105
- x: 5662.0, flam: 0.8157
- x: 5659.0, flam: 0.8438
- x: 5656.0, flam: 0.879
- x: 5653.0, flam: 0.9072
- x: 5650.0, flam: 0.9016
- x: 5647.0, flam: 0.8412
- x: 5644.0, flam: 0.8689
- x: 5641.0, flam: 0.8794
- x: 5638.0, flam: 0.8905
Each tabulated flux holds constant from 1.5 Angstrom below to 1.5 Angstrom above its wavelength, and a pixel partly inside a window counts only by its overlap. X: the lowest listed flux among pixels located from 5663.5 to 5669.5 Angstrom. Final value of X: 0.8634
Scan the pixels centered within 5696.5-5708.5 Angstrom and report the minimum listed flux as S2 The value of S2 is 0.8675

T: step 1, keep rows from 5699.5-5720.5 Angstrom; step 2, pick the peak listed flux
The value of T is 0.9705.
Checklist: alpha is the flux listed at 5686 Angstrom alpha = 0.9227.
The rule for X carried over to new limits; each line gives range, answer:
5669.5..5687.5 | 0.8082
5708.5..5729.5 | 0.8779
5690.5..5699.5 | 0.8724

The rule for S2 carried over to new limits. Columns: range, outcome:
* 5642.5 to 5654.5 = 0.8412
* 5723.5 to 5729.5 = 0.932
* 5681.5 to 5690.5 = 0.8464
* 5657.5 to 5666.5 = 0.8157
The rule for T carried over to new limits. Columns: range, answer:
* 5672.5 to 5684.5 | 0.969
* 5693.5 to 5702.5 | 0.9777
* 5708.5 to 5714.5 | 0.9409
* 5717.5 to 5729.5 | 1.039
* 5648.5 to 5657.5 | 0.9072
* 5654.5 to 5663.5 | 0.879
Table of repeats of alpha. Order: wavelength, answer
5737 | 0.9853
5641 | 0.8794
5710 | 0.9409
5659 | 0.8438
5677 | 0.8858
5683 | 0.8465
